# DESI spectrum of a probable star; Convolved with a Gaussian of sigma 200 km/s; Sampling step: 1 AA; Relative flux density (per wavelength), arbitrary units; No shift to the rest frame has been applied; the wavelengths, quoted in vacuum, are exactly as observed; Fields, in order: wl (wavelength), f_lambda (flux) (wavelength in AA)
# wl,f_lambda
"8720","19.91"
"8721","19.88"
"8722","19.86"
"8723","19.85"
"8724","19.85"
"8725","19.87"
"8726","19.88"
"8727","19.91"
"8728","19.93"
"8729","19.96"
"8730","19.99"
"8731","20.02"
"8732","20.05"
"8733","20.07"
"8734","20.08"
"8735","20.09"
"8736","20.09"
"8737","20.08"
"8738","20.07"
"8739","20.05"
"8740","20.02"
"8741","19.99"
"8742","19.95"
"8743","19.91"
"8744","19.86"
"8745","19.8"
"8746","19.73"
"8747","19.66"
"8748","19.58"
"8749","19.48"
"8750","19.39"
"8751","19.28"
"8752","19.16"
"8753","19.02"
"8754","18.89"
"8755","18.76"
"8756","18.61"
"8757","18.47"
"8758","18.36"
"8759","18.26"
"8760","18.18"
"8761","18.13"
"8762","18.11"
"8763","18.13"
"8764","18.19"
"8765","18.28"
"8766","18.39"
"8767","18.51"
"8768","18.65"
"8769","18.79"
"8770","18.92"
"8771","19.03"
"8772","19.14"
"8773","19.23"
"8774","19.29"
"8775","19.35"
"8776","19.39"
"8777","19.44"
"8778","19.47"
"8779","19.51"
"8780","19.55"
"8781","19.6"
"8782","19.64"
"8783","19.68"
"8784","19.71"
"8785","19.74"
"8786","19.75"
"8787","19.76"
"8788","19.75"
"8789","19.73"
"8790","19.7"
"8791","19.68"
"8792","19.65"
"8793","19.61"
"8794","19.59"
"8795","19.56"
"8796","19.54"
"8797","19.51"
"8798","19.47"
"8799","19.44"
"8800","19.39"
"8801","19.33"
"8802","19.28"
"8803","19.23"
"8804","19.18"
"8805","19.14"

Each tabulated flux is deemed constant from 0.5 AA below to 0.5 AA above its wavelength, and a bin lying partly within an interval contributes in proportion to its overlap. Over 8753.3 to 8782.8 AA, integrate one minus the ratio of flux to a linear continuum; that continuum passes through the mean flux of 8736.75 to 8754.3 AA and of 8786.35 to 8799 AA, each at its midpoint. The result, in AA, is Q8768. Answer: 1.2 AA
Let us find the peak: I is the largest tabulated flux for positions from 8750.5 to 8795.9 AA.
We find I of 19.76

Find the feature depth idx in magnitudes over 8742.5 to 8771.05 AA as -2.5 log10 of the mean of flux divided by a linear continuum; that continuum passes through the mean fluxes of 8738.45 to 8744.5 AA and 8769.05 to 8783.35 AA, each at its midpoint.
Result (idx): 0.05 mag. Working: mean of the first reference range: 20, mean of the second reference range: 19.4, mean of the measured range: 18.9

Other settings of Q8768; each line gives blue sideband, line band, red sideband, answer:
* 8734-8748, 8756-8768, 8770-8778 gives 0.7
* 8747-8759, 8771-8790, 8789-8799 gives -0.1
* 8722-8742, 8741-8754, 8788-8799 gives 0.2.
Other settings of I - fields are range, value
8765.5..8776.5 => 19.39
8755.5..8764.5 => 18.61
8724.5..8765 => 20.09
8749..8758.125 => 19.48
